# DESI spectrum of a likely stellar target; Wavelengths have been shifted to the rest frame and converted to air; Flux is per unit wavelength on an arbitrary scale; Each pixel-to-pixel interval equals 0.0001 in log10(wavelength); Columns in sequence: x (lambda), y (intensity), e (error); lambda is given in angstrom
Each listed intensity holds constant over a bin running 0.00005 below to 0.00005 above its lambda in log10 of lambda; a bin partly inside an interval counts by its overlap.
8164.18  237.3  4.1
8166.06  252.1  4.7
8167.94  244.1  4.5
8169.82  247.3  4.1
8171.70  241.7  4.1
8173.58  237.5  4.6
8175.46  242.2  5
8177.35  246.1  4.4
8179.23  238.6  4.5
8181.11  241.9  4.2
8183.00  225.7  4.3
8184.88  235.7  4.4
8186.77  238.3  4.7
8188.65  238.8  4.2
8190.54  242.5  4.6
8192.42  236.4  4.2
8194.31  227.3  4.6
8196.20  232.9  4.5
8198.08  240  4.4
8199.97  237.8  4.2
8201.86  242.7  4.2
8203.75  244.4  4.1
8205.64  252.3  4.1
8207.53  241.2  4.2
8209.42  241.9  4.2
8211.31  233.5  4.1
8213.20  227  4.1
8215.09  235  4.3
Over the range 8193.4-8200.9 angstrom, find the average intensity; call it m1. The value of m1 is 235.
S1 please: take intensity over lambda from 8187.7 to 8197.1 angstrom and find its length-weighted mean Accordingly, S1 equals 236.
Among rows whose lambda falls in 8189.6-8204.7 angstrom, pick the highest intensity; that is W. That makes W 244.4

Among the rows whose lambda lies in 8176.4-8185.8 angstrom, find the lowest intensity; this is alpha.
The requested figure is 225.7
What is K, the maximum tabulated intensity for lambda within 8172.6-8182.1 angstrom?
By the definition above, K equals 246.1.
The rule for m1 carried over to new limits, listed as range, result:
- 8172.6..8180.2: 241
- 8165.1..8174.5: 245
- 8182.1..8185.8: 231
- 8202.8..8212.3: 243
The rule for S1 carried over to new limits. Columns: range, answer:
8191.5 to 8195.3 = 231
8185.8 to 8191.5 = 240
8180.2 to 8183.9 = 233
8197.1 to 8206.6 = 243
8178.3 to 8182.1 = 240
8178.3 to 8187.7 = 236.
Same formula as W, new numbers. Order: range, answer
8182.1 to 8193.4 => 242.5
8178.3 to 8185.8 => 241.9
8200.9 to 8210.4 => 252.3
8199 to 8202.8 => 242.7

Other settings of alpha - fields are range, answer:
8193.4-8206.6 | 227.3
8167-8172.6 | 241.7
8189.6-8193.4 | 236.4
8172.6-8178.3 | 237.5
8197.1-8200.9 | 237.8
